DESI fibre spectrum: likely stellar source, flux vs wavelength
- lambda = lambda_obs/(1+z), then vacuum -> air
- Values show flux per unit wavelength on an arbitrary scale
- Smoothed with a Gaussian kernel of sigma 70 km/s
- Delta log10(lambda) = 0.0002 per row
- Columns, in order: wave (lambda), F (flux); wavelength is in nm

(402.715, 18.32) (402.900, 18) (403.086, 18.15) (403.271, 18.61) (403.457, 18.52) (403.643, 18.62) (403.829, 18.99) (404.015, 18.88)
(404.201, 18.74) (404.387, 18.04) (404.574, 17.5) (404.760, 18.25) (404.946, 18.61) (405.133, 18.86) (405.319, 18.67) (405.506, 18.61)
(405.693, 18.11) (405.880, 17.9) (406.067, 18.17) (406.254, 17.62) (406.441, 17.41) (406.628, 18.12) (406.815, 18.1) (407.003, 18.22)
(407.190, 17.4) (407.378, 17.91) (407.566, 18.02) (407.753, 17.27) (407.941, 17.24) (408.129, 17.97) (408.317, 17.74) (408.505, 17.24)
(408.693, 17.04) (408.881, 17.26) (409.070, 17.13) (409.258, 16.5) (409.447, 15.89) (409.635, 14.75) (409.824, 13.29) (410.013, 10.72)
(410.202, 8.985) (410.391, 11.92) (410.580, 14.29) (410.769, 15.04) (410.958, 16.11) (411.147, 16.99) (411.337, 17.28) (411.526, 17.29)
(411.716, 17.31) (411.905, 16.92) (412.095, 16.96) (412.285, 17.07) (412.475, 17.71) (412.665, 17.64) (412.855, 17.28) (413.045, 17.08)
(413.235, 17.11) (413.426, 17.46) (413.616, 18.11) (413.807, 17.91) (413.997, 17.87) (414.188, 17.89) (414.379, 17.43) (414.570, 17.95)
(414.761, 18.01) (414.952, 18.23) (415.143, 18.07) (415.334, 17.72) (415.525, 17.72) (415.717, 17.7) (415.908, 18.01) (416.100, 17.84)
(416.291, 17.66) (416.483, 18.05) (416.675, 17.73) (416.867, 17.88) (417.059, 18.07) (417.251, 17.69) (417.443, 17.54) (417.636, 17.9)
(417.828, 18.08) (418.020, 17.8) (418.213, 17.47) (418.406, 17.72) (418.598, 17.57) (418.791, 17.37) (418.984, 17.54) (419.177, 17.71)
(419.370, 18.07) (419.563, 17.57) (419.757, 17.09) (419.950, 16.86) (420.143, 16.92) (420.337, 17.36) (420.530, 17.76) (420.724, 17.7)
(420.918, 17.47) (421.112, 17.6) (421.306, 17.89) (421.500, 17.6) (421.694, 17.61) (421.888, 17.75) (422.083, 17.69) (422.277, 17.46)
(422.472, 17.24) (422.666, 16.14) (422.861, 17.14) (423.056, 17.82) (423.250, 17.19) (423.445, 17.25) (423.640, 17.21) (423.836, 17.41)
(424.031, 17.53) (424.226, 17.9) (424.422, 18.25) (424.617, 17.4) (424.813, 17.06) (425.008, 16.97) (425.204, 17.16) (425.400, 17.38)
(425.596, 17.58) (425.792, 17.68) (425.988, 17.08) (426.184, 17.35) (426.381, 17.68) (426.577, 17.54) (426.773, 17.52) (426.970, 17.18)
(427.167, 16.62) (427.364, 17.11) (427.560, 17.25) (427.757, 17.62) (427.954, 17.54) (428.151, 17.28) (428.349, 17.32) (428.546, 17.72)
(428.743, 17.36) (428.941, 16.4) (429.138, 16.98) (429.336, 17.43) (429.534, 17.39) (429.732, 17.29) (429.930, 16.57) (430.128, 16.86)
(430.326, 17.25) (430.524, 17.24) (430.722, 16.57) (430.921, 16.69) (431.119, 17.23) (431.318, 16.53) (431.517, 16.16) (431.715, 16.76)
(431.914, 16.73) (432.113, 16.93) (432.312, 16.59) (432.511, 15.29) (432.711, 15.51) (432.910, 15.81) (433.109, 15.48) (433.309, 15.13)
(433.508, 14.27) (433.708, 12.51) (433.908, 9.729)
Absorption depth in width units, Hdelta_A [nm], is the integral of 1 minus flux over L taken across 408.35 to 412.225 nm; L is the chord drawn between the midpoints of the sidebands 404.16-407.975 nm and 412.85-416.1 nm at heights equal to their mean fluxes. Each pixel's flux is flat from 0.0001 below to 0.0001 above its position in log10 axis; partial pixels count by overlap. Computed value 0.52 nm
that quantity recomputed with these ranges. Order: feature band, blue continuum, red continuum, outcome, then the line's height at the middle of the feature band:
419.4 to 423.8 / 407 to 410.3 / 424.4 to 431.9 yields -0.15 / 16.8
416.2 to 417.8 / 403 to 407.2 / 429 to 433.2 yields -0.03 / 17.5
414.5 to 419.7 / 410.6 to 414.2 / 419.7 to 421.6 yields -0.15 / 17.3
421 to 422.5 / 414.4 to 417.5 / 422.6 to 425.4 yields -0.01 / 17.5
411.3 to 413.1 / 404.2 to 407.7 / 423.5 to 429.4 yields 0.06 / 17.9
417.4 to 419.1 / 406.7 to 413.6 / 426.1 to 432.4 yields -0.10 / 16.7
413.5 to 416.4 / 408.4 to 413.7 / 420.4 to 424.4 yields -0.24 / 16.5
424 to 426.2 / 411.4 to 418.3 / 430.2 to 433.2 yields -0.07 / 16.9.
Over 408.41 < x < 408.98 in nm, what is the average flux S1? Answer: 17.2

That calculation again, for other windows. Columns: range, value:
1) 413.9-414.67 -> 17.8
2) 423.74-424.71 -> 17.7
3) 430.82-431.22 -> 16.9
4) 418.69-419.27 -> 17.5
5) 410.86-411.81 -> 17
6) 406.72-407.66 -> 17.9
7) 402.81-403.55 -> 18.3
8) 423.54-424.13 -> 17.4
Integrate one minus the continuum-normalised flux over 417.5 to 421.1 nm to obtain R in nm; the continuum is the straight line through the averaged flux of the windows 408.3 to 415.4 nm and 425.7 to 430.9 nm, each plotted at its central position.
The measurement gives -0.16 nm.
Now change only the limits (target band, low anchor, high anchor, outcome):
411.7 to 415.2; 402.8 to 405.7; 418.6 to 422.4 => 0.07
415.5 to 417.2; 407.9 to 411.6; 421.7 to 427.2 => -0.16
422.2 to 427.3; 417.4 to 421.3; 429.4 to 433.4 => -0.07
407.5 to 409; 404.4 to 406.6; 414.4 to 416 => 0.05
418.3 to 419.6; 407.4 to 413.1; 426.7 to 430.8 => -0.08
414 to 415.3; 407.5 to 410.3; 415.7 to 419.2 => -0.06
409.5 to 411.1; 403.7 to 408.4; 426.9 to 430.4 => 0.41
